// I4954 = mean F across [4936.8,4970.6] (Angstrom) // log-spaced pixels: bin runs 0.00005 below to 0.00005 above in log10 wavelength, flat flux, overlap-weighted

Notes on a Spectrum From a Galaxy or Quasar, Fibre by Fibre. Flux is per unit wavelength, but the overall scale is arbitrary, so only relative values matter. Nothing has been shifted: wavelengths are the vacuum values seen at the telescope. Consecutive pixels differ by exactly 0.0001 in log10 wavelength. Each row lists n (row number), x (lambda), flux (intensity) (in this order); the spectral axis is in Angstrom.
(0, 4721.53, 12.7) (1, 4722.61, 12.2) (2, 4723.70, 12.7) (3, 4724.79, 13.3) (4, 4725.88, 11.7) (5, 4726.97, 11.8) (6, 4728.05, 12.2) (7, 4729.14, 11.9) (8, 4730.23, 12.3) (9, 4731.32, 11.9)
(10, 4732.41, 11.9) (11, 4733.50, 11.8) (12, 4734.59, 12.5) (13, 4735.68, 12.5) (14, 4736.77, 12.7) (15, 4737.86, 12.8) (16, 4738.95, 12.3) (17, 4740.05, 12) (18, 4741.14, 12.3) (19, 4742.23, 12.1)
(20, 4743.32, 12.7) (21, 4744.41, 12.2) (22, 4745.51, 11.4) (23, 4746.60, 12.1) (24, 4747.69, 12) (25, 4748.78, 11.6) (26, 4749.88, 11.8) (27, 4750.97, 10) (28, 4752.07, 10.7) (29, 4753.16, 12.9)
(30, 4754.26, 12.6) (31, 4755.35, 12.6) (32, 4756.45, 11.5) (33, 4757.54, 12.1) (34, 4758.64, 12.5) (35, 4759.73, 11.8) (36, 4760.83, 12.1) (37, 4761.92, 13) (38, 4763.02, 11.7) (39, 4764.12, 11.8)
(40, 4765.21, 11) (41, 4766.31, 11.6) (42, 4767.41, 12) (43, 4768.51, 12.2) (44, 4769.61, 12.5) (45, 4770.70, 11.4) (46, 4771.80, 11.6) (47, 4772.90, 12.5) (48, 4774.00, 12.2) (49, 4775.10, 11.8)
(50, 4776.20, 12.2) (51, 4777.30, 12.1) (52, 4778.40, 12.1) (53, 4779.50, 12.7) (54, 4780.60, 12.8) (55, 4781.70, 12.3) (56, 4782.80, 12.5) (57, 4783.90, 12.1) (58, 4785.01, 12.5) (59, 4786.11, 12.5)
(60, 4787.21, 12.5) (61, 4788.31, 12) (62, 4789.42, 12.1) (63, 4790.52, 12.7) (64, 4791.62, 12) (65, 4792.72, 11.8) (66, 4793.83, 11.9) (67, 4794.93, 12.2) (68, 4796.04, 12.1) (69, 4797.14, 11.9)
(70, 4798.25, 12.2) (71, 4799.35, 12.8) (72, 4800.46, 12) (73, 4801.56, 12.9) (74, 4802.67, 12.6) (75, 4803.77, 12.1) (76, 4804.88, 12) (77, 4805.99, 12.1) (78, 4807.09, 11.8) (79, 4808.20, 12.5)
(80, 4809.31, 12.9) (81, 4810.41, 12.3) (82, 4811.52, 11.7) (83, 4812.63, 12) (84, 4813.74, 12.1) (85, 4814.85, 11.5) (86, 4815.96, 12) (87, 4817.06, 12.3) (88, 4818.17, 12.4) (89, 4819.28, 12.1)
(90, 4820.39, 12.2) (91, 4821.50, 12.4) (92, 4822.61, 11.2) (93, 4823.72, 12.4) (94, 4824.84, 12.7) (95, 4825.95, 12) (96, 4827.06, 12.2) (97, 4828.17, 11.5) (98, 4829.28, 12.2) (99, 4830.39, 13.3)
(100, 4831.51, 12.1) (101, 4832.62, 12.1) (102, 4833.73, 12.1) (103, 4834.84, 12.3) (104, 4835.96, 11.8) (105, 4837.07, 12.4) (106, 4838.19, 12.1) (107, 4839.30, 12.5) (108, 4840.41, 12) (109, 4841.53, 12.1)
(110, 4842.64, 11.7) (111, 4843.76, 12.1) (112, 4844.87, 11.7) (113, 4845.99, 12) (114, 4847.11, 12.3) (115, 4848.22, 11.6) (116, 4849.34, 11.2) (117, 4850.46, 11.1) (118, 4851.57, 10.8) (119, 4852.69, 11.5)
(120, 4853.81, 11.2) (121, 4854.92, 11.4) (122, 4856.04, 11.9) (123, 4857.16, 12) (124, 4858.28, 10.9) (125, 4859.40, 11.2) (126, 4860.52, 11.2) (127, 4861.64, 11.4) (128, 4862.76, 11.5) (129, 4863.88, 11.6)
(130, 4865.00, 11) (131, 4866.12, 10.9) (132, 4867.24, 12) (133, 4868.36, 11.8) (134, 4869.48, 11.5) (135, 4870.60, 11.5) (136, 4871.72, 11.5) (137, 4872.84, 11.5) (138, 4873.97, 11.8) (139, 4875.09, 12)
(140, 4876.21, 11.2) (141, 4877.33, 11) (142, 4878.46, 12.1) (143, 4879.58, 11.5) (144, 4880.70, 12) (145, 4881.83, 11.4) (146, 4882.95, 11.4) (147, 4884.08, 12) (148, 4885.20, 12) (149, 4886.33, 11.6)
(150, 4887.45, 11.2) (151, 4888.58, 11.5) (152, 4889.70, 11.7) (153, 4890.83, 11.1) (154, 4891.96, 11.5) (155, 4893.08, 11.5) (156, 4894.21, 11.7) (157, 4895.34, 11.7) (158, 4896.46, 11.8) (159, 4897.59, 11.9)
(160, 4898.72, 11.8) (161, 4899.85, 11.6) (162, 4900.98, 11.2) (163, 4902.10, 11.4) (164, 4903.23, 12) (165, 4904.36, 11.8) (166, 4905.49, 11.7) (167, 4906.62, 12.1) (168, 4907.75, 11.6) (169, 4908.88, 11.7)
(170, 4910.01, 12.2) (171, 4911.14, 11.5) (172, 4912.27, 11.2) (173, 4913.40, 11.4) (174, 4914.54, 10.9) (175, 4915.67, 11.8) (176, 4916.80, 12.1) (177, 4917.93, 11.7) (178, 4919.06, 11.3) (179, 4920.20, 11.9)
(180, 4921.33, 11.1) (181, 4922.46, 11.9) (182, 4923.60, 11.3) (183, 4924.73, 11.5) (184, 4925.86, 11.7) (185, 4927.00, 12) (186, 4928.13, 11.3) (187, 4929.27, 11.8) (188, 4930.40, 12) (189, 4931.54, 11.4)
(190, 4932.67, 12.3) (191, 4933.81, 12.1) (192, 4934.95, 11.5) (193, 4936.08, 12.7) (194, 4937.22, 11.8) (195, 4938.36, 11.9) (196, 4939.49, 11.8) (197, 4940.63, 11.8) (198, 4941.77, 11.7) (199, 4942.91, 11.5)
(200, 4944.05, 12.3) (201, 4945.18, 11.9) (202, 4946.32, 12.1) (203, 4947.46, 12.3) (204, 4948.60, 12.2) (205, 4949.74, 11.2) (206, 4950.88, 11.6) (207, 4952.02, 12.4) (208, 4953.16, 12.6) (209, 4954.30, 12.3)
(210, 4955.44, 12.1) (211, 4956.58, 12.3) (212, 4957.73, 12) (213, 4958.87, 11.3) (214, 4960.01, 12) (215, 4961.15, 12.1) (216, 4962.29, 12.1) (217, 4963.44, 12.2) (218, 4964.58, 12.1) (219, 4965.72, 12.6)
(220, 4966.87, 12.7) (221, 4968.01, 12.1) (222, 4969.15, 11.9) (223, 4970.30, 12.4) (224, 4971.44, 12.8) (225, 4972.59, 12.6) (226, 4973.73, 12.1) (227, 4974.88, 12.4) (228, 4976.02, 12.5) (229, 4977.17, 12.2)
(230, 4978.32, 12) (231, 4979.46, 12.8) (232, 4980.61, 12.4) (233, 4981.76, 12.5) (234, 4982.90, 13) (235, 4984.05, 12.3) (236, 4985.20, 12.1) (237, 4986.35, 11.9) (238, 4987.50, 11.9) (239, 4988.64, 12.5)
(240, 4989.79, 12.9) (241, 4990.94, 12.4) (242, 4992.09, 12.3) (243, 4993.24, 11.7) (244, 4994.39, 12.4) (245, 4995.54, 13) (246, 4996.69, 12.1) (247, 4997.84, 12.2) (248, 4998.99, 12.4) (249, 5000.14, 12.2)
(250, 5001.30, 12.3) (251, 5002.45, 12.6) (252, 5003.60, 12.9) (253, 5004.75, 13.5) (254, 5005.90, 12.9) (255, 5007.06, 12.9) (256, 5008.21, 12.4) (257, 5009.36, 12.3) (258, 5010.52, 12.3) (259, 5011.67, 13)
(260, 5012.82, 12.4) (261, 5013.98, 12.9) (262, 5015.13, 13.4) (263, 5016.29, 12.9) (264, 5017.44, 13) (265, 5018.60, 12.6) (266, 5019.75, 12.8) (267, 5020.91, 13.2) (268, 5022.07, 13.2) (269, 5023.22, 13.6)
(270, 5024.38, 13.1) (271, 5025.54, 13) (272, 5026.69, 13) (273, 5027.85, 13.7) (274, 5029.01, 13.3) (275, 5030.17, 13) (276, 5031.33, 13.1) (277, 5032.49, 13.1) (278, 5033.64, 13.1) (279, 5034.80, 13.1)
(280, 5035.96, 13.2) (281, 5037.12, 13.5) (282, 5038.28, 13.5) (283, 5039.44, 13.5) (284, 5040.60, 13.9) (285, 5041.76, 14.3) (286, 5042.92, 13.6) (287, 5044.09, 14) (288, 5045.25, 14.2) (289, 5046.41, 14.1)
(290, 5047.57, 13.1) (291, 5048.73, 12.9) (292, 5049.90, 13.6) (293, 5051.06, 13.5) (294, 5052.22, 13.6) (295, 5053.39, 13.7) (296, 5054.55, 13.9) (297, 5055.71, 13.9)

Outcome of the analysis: 12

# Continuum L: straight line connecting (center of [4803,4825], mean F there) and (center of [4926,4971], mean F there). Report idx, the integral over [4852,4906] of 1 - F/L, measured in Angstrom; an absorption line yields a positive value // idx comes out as 2.3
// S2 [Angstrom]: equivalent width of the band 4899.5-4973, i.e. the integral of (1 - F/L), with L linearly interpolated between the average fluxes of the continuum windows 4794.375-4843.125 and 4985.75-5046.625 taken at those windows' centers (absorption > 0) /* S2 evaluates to 4.4 Angstrom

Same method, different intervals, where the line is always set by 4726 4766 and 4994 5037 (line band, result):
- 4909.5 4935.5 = 1.9 Angstrom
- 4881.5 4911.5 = 2.0 Angstrom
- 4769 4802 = -0.2 Angstrom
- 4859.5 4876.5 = 1.3 Angstrom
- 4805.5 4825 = 0.2 Angstrom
